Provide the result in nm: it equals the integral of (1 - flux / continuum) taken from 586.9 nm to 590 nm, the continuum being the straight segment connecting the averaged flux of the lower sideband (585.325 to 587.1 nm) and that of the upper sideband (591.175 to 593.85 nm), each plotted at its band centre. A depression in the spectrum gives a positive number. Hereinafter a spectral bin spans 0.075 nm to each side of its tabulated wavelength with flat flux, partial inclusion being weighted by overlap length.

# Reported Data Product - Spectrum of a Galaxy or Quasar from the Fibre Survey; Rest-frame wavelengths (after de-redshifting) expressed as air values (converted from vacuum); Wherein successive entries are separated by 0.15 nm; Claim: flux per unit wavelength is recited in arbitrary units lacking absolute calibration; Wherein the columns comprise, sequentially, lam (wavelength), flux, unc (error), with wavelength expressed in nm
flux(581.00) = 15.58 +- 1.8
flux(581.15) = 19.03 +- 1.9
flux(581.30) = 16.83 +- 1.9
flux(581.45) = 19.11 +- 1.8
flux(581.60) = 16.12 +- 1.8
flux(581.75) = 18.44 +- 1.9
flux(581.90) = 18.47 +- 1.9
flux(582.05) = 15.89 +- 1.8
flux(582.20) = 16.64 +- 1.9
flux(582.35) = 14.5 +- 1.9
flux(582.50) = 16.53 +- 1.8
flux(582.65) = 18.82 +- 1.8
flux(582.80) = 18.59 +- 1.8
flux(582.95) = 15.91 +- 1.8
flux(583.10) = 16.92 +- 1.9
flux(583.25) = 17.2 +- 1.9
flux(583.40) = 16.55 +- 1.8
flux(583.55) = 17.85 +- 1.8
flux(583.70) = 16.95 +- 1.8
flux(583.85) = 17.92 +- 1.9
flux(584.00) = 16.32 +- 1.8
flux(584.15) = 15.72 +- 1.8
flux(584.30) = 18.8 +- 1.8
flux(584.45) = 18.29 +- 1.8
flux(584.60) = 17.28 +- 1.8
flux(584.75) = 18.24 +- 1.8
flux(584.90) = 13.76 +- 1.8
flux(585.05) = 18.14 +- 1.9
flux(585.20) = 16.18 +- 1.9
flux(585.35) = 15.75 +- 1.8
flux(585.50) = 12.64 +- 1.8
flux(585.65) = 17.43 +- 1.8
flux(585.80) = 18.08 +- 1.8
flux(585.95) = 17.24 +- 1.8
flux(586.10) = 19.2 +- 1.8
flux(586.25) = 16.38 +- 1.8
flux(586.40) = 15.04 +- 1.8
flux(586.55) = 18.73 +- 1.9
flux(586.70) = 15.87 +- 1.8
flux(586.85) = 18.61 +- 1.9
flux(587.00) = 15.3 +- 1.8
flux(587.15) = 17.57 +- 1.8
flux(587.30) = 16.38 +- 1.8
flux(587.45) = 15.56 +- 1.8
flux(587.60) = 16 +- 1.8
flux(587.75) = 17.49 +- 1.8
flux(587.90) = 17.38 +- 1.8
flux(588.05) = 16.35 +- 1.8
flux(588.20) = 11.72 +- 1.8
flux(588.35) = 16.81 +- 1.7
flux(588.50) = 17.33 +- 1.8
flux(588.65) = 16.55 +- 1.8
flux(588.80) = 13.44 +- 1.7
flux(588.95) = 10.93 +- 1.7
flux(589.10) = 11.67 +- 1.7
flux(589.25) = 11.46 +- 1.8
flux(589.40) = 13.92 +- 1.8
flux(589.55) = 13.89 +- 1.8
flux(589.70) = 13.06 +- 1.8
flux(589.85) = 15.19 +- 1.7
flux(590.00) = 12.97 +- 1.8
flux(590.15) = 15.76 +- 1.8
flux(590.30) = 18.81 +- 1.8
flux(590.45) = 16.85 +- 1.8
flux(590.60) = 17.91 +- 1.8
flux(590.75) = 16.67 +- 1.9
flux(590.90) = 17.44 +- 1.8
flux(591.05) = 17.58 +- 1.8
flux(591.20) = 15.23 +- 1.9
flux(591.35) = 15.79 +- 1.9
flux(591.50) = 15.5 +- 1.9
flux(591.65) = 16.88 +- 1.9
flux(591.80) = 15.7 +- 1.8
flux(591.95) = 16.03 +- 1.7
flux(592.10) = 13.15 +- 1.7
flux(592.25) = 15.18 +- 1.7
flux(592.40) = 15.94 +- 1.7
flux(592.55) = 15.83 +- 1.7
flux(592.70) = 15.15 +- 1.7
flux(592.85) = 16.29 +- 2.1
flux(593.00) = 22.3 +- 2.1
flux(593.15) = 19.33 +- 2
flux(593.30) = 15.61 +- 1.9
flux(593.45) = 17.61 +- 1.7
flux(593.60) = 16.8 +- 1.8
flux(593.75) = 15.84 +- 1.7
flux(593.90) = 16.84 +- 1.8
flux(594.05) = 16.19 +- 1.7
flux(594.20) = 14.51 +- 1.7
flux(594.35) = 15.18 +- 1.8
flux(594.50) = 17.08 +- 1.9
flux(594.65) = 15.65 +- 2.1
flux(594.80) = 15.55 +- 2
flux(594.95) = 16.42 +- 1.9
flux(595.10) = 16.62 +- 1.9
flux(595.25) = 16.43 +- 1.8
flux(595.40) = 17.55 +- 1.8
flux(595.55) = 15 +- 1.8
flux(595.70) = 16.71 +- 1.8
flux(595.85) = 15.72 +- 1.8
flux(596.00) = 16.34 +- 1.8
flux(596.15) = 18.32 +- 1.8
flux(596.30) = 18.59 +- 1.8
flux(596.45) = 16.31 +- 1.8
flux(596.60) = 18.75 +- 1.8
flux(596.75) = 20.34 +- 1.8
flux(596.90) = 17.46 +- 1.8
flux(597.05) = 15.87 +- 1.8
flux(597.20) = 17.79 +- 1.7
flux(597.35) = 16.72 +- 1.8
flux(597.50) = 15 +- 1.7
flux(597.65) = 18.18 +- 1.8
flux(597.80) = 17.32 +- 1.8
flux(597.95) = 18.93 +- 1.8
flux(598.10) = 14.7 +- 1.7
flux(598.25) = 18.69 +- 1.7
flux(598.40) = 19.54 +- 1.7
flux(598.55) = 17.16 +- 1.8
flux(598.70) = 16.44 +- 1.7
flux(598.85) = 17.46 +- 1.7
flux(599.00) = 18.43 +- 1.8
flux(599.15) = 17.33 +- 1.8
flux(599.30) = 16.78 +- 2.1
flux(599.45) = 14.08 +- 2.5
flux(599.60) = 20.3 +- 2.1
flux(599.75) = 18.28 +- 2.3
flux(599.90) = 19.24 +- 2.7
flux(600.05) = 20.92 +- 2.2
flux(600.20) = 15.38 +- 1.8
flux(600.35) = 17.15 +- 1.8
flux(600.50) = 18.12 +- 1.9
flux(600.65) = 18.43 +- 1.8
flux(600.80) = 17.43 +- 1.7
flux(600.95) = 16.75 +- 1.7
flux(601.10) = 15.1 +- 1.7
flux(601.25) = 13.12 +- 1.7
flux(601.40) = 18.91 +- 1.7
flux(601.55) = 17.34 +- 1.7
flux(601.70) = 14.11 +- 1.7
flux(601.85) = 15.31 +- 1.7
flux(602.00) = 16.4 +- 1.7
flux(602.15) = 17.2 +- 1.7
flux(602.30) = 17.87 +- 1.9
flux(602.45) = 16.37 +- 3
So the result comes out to 0.32 nm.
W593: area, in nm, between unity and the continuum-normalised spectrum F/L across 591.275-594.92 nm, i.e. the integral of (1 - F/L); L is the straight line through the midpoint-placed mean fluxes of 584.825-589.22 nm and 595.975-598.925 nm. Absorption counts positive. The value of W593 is 0.13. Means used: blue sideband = 15.9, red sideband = 17.5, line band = 16.2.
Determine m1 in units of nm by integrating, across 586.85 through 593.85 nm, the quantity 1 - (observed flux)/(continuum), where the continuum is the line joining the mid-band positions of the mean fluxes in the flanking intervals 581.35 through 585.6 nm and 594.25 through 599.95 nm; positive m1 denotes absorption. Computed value 0.498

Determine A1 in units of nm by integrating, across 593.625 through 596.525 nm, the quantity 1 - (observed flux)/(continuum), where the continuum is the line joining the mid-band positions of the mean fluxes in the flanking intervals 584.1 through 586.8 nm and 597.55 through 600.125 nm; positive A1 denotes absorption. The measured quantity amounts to 0.20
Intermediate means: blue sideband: 16.8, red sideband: 17.8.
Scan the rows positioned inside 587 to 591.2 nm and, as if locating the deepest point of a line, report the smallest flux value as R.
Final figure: 10.93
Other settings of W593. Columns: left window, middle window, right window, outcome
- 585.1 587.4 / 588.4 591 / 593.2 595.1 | 0.235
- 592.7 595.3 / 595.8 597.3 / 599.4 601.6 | -0.053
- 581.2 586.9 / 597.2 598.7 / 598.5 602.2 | -0.023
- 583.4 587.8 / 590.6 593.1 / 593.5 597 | 0.057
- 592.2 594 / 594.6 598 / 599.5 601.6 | 0.034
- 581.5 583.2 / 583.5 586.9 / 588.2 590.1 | -0.275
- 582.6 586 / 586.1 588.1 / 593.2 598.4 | 0.020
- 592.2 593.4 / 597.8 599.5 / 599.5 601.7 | 0.005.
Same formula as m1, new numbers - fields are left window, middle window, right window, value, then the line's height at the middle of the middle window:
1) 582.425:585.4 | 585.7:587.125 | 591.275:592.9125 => -0.05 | 16.6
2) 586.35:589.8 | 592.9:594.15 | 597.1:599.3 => -0.08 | 16.4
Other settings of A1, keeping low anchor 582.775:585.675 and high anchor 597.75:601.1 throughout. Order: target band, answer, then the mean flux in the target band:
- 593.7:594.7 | 0.082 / 15.9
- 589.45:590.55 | 0.119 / 15.3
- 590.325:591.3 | 0.007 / 17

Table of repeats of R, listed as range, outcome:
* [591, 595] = 13.15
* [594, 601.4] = 13.12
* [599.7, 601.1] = 15.1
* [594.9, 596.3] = 15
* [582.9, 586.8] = 12.64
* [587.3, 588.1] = 15.56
